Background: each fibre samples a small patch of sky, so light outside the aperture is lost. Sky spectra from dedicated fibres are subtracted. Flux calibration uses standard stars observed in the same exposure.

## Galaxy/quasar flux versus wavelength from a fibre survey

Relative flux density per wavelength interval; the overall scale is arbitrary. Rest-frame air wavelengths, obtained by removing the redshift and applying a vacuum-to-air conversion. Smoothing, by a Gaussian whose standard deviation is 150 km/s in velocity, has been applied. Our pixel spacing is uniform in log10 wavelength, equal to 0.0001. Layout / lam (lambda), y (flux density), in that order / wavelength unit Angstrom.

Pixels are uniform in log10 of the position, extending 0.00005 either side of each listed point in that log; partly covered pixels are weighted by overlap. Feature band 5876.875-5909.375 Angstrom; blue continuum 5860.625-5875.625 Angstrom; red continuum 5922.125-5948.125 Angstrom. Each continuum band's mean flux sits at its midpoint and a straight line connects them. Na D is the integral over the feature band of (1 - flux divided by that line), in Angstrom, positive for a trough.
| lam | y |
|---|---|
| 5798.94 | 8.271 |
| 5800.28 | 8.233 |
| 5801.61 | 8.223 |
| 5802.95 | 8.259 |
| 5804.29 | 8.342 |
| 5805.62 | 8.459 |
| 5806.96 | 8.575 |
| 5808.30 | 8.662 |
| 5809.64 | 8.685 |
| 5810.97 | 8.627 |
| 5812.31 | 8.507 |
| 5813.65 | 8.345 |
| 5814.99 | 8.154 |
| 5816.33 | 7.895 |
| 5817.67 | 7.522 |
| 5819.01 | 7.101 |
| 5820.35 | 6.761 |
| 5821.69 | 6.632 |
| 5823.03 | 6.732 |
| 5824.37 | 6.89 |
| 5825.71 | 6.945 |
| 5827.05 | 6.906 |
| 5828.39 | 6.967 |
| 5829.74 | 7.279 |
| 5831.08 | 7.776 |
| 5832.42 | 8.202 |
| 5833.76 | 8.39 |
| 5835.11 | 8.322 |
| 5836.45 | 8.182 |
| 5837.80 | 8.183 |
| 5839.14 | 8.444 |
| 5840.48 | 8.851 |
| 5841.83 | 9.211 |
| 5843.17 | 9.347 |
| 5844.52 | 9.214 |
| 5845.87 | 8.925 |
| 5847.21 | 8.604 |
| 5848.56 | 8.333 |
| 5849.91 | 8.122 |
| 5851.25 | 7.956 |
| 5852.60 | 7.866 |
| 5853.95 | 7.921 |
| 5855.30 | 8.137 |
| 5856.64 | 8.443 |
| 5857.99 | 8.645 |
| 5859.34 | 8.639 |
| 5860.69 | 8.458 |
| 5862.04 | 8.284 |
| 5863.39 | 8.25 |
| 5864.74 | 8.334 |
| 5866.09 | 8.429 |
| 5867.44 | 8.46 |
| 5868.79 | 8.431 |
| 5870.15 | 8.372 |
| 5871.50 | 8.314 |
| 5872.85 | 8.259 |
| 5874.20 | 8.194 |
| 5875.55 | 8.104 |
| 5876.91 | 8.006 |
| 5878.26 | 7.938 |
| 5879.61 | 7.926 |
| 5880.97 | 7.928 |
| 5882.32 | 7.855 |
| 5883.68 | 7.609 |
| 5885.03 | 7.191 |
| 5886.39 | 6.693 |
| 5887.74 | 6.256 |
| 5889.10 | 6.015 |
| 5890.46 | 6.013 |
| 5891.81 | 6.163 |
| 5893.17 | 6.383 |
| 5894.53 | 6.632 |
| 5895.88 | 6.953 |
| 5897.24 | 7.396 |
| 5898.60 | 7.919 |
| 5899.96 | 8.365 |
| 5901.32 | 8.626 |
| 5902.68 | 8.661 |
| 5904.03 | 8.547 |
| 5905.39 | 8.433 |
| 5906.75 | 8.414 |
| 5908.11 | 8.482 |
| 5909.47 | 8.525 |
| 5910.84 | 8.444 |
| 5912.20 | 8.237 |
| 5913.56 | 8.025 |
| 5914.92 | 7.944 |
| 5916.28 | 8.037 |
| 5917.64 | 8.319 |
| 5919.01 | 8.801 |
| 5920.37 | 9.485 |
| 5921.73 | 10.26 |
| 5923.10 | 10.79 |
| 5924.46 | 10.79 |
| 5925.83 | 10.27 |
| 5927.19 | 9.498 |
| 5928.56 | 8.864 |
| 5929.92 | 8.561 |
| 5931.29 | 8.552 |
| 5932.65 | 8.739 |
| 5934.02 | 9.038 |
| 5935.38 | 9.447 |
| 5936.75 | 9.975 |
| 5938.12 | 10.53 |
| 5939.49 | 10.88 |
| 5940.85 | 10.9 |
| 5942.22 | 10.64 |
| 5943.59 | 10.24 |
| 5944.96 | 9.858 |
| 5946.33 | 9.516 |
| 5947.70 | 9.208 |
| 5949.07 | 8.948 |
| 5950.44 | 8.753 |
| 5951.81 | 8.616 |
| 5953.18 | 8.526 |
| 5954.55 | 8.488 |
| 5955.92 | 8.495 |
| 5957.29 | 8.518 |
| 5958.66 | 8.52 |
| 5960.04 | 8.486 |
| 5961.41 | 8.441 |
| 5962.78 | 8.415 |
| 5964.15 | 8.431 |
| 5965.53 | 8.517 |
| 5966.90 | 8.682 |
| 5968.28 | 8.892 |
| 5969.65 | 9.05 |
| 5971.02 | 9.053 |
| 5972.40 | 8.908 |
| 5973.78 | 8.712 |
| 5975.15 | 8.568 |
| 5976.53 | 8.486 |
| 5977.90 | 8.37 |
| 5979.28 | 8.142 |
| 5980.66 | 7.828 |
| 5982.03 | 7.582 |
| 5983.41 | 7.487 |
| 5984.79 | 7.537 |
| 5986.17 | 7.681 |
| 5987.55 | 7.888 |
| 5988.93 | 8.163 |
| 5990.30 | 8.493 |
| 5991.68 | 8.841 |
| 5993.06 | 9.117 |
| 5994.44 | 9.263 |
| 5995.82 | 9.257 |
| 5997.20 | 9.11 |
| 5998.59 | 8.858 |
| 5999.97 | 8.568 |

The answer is 5.0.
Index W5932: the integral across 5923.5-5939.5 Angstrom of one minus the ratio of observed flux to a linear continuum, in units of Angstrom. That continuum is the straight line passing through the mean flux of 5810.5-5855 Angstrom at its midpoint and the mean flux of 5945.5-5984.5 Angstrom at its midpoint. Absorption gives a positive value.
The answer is -2.2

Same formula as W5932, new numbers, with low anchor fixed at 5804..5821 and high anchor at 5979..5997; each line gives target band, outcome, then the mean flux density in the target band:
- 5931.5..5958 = -3.79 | 9.42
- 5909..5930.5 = -2.20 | 9.06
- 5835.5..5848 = -0.94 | 8.76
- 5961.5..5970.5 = -0.43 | 8.66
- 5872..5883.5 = 0.24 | 8.01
